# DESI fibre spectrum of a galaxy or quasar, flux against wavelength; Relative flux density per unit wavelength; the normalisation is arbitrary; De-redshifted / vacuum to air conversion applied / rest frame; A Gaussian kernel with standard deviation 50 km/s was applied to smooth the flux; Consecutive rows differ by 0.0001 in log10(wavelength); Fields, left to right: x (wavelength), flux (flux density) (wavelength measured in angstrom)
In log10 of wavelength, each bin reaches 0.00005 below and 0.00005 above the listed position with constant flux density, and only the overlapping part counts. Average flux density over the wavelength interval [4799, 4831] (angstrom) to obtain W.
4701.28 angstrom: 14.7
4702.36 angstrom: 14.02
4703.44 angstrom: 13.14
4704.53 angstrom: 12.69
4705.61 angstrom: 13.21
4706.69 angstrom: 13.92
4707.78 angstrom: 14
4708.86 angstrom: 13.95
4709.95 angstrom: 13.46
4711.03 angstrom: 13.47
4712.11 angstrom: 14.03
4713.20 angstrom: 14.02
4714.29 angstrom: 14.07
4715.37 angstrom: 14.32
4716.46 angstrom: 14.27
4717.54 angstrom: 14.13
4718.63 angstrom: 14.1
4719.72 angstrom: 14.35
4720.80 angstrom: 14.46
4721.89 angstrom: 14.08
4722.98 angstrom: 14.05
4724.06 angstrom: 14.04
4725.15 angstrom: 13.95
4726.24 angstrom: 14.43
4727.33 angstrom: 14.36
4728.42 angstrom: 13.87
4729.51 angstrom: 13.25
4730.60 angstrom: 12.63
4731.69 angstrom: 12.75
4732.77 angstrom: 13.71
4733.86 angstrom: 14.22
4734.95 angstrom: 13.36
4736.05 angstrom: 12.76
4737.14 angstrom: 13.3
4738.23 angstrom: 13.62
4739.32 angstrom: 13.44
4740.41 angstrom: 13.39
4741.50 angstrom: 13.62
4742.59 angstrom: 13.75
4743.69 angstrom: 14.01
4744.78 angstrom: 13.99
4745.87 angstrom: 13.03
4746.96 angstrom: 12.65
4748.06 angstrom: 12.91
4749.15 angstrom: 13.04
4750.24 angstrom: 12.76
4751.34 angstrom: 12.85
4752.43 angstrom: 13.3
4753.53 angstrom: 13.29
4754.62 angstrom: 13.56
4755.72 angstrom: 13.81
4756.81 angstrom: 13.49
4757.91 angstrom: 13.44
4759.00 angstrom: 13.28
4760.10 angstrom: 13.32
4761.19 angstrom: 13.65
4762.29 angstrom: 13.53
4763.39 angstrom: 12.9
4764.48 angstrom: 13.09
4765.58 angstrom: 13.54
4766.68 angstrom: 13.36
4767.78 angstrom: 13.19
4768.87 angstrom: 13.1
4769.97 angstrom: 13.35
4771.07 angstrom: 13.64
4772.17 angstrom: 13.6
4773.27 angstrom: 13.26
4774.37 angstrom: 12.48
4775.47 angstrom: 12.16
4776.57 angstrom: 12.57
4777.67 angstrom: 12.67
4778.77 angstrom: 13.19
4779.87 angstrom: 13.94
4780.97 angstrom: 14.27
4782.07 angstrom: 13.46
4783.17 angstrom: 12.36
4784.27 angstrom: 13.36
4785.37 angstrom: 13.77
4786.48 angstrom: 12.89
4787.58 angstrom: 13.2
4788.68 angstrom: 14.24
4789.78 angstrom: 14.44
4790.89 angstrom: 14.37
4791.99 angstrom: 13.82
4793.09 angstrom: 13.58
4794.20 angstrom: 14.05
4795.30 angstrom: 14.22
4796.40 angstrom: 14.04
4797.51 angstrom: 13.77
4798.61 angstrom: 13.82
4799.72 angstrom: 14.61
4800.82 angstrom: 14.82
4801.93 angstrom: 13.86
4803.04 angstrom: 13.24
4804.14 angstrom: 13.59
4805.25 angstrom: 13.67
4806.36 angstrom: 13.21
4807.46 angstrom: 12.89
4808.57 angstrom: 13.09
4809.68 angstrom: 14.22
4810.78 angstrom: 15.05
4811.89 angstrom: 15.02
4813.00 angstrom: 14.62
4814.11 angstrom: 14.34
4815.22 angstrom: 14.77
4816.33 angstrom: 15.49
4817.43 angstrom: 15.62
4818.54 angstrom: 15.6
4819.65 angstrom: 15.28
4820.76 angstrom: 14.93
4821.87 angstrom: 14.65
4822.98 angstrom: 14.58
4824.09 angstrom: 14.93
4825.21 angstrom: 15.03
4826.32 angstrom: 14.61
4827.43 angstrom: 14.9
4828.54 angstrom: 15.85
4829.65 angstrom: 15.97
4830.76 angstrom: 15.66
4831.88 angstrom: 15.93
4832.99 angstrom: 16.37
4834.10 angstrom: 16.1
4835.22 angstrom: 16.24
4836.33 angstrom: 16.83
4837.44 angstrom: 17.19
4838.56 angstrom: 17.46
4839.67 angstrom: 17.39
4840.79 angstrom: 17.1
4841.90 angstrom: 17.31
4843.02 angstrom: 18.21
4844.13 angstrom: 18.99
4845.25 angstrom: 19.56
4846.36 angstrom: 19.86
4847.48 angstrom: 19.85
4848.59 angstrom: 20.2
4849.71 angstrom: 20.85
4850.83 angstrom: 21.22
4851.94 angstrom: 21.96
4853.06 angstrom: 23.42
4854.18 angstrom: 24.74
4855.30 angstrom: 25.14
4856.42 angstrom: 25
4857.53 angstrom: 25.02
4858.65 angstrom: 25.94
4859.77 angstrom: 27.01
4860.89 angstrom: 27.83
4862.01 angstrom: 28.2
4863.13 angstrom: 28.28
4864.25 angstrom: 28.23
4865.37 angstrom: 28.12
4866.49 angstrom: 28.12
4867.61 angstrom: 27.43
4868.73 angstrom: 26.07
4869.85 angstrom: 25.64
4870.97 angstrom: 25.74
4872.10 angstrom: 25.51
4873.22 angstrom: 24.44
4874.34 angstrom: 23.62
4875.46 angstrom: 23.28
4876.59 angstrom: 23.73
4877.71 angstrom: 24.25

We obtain 14.6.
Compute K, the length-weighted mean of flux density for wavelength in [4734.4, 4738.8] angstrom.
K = 13.2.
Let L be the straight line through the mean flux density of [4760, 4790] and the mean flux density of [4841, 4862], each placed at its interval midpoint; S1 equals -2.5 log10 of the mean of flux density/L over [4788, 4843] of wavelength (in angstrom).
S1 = 0.20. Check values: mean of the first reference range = 13.3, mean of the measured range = 15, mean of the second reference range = 22.4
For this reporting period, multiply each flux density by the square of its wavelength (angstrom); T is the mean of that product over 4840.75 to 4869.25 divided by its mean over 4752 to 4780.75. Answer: 1.86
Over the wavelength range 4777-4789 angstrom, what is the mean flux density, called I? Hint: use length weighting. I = 13.4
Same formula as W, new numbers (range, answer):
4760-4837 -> 14.2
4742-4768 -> 13.3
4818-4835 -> 15.4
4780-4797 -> 13.7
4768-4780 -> 13.1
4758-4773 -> 13.4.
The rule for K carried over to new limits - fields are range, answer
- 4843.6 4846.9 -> 19.5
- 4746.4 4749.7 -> 12.9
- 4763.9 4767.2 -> 13.3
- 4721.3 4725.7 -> 14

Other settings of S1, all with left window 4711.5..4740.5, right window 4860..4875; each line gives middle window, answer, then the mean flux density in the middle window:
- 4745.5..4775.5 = 0.27 mag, 13.2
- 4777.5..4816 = 0.41 mag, 13.9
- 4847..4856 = 0.14 mag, 22.2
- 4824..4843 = 0.41 mag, 16.2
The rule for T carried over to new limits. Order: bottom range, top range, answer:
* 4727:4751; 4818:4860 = 1.45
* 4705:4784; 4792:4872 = 1.42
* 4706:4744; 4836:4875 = 1.77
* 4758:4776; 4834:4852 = 1.45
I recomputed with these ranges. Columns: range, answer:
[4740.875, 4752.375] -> 13.3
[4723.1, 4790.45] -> 13.4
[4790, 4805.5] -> 14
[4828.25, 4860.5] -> 19.8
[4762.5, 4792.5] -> 13.3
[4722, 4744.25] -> 13.6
